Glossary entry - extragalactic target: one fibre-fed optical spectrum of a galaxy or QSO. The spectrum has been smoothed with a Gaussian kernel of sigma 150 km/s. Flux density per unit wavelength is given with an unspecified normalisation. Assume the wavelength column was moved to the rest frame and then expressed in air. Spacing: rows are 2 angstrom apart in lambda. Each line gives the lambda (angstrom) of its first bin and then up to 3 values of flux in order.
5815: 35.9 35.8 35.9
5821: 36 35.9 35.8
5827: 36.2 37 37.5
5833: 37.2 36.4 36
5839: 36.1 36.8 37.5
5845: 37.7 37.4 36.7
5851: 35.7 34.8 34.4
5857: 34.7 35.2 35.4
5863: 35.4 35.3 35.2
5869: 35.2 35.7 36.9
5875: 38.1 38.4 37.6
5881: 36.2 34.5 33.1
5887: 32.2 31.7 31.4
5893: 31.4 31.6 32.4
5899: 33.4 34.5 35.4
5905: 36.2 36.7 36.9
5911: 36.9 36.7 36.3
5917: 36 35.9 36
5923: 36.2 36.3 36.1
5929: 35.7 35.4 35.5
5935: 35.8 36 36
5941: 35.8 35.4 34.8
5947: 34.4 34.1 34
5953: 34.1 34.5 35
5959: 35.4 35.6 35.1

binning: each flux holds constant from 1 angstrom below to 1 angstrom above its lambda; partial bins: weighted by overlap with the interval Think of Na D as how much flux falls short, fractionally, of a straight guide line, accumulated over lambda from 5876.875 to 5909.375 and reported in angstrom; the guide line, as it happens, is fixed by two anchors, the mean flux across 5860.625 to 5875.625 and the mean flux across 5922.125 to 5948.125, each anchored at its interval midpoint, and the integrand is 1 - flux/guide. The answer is 1.5 angstrom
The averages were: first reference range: 35.9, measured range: 34.2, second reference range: 35.6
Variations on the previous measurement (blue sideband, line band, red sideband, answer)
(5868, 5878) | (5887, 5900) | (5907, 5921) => 1.6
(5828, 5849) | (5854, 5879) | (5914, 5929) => 0.5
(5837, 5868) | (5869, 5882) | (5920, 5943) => -0.4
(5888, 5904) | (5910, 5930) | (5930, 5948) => -1.1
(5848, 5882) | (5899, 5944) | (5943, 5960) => -1.1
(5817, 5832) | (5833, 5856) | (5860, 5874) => -0.3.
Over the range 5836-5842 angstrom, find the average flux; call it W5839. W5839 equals 36.3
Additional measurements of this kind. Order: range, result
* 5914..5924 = 36.1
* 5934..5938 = 35.9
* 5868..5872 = 35.5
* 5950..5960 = 34.6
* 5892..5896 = 31.5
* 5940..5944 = 35.6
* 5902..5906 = 35.8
